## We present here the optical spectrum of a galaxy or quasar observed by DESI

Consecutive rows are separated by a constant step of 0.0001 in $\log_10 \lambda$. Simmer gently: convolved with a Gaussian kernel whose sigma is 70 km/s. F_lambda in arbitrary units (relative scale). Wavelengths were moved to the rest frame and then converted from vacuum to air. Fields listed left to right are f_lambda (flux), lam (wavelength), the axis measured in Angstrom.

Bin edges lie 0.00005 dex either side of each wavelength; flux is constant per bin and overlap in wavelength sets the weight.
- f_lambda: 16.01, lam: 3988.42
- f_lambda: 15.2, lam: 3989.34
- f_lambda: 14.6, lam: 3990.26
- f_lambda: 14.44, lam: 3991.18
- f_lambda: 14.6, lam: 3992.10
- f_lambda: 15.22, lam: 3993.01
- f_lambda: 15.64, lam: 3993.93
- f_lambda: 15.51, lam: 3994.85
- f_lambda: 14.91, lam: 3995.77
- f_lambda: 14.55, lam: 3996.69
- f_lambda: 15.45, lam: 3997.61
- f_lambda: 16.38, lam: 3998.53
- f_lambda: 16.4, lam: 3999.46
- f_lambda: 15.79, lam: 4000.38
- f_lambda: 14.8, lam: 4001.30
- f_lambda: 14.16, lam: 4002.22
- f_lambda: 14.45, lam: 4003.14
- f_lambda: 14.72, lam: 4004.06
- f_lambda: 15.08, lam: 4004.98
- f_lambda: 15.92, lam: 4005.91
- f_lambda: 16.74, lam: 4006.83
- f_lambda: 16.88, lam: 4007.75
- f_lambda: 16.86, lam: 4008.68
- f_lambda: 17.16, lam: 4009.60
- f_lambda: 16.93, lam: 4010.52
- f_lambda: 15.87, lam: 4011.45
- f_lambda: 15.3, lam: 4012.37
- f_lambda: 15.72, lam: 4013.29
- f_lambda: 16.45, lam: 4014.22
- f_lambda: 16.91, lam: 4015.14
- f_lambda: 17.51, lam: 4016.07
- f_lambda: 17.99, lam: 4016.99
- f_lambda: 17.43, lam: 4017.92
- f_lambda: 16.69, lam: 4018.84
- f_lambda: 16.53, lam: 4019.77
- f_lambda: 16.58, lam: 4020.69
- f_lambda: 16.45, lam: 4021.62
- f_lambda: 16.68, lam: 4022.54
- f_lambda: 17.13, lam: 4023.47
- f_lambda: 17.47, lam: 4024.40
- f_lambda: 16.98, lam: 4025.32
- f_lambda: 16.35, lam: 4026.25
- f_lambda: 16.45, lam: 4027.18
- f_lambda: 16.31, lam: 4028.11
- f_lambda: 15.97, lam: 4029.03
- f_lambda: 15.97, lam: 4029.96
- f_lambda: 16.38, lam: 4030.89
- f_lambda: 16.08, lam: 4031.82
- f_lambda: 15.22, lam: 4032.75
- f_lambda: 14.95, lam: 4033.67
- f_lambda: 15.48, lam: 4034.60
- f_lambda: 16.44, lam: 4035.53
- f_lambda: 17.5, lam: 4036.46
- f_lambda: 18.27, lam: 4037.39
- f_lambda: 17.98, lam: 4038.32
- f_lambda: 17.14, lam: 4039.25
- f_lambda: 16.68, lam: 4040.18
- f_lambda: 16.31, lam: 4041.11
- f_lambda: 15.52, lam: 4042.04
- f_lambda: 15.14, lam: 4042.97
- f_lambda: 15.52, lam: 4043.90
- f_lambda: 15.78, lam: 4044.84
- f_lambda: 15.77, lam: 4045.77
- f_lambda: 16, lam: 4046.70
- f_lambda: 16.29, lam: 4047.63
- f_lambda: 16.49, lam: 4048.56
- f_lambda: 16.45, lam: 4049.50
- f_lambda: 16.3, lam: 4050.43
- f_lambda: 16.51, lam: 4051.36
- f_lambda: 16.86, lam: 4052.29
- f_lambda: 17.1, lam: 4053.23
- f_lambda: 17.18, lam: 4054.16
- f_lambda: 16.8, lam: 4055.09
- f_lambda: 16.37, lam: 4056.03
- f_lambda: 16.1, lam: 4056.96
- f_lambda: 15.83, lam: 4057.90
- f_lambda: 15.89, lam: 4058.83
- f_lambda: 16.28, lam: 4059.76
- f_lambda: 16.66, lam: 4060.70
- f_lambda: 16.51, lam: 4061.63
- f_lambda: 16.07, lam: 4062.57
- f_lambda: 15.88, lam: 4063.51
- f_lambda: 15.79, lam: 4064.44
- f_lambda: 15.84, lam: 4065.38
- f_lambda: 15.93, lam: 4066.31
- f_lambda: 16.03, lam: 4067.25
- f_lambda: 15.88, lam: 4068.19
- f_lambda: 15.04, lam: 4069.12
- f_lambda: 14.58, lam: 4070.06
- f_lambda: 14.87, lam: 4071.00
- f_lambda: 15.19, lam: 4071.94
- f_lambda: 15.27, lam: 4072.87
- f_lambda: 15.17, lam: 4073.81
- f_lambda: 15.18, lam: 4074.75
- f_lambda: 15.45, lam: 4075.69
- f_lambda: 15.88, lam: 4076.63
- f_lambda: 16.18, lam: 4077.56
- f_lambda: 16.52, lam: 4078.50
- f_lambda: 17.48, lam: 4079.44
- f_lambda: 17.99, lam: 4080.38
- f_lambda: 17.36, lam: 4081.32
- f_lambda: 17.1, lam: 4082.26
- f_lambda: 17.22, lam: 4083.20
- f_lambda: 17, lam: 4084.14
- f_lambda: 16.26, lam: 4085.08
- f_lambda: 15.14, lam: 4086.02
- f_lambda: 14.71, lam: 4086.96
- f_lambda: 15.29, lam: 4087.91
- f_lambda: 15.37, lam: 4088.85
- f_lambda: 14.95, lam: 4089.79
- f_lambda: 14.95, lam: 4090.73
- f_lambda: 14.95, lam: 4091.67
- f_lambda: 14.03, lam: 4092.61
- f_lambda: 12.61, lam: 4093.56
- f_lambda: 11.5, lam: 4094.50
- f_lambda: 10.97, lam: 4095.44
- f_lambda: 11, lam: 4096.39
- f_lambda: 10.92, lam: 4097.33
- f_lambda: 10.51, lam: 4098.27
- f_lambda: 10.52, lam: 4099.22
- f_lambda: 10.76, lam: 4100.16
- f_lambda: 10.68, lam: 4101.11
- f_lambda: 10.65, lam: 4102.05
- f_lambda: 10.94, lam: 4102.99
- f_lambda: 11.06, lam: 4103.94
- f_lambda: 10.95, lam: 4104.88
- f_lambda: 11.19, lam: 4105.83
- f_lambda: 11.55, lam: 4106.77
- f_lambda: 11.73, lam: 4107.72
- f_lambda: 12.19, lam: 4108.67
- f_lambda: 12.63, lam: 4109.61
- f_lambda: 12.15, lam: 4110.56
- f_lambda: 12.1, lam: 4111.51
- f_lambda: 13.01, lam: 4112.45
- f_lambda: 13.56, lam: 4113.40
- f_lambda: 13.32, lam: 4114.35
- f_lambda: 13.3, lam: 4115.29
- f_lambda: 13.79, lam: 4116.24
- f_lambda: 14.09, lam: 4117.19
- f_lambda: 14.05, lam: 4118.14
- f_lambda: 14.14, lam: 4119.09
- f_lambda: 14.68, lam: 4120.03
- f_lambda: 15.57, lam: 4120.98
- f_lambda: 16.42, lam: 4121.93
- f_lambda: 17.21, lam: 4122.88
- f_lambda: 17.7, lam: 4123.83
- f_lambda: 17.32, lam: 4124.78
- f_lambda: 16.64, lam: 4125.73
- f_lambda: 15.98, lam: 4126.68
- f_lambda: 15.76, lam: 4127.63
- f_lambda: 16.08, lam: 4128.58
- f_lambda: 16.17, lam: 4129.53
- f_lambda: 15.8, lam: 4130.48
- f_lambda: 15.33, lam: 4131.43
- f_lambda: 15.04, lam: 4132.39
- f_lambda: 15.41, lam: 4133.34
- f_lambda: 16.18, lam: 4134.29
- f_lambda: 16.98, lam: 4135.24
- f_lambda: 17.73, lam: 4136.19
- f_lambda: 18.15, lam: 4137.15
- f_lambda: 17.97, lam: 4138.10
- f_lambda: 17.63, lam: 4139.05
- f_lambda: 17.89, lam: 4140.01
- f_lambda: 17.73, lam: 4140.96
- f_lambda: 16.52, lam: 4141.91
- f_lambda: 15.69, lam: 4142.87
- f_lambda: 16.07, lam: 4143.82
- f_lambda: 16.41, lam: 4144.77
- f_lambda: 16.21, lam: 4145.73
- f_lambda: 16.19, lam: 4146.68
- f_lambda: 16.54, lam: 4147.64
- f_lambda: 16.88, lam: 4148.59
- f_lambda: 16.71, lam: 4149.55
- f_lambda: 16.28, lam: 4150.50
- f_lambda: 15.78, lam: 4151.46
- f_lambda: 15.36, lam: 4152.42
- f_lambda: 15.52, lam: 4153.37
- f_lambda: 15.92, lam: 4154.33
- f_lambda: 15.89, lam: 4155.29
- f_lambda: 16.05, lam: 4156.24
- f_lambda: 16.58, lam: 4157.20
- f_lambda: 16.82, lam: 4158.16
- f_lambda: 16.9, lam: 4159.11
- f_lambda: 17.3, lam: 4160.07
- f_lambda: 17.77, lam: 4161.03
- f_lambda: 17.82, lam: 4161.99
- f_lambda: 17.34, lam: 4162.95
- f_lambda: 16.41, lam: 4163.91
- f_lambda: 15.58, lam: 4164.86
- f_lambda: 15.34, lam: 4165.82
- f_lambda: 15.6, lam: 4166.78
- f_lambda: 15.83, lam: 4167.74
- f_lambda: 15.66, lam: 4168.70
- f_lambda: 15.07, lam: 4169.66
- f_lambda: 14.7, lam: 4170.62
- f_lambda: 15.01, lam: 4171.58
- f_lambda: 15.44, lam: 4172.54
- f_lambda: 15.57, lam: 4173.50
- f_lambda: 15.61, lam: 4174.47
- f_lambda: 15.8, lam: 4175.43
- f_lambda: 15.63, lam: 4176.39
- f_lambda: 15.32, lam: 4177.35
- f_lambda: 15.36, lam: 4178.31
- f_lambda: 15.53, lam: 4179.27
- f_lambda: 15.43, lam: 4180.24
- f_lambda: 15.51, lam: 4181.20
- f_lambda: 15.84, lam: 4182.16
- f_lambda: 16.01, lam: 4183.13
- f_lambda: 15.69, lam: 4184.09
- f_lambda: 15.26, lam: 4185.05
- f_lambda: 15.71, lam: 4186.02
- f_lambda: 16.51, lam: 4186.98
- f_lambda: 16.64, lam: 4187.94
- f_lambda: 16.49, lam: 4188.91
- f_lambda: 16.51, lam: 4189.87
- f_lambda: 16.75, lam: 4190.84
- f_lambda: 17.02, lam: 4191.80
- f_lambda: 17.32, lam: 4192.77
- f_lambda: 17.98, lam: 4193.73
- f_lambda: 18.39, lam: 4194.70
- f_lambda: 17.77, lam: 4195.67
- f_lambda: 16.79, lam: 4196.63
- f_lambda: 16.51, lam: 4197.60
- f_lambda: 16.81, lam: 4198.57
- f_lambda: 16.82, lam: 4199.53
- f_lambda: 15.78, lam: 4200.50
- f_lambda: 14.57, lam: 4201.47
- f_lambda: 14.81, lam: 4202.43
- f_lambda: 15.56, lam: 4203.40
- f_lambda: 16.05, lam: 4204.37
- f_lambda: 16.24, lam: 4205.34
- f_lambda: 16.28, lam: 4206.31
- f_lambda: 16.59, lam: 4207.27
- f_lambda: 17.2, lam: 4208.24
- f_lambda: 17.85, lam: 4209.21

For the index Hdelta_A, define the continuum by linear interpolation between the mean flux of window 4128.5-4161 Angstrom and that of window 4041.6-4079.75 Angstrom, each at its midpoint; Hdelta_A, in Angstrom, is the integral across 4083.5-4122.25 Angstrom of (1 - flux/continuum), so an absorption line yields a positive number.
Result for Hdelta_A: 7.6 Angstrom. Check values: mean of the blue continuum 16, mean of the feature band 13.1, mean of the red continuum 16.5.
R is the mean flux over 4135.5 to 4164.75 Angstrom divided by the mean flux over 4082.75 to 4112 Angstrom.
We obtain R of 1.31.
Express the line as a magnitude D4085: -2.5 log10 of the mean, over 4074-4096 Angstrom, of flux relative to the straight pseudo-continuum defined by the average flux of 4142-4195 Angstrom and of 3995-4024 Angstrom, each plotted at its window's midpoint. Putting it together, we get 0.05 mag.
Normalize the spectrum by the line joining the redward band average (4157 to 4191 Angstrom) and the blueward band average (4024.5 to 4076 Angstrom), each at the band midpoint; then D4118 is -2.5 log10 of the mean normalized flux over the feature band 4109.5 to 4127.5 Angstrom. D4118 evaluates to 0.10 mag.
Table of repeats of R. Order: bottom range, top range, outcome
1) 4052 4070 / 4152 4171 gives 1.00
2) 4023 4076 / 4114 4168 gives 1.00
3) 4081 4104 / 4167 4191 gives 1.17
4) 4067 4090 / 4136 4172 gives 1.03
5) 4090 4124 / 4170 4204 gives 1.26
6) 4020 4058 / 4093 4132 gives 0.81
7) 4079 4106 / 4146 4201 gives 1.19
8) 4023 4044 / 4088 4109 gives 0.73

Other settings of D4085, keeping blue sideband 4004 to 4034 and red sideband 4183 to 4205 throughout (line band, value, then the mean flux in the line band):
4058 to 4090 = 0.033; 15.9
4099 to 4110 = 0.412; 11.2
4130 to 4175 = 0.009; 16.3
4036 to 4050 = 0.000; 16.4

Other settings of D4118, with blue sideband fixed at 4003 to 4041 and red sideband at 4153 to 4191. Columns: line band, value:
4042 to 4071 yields 0.02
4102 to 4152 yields 0.07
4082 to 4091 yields 0.03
